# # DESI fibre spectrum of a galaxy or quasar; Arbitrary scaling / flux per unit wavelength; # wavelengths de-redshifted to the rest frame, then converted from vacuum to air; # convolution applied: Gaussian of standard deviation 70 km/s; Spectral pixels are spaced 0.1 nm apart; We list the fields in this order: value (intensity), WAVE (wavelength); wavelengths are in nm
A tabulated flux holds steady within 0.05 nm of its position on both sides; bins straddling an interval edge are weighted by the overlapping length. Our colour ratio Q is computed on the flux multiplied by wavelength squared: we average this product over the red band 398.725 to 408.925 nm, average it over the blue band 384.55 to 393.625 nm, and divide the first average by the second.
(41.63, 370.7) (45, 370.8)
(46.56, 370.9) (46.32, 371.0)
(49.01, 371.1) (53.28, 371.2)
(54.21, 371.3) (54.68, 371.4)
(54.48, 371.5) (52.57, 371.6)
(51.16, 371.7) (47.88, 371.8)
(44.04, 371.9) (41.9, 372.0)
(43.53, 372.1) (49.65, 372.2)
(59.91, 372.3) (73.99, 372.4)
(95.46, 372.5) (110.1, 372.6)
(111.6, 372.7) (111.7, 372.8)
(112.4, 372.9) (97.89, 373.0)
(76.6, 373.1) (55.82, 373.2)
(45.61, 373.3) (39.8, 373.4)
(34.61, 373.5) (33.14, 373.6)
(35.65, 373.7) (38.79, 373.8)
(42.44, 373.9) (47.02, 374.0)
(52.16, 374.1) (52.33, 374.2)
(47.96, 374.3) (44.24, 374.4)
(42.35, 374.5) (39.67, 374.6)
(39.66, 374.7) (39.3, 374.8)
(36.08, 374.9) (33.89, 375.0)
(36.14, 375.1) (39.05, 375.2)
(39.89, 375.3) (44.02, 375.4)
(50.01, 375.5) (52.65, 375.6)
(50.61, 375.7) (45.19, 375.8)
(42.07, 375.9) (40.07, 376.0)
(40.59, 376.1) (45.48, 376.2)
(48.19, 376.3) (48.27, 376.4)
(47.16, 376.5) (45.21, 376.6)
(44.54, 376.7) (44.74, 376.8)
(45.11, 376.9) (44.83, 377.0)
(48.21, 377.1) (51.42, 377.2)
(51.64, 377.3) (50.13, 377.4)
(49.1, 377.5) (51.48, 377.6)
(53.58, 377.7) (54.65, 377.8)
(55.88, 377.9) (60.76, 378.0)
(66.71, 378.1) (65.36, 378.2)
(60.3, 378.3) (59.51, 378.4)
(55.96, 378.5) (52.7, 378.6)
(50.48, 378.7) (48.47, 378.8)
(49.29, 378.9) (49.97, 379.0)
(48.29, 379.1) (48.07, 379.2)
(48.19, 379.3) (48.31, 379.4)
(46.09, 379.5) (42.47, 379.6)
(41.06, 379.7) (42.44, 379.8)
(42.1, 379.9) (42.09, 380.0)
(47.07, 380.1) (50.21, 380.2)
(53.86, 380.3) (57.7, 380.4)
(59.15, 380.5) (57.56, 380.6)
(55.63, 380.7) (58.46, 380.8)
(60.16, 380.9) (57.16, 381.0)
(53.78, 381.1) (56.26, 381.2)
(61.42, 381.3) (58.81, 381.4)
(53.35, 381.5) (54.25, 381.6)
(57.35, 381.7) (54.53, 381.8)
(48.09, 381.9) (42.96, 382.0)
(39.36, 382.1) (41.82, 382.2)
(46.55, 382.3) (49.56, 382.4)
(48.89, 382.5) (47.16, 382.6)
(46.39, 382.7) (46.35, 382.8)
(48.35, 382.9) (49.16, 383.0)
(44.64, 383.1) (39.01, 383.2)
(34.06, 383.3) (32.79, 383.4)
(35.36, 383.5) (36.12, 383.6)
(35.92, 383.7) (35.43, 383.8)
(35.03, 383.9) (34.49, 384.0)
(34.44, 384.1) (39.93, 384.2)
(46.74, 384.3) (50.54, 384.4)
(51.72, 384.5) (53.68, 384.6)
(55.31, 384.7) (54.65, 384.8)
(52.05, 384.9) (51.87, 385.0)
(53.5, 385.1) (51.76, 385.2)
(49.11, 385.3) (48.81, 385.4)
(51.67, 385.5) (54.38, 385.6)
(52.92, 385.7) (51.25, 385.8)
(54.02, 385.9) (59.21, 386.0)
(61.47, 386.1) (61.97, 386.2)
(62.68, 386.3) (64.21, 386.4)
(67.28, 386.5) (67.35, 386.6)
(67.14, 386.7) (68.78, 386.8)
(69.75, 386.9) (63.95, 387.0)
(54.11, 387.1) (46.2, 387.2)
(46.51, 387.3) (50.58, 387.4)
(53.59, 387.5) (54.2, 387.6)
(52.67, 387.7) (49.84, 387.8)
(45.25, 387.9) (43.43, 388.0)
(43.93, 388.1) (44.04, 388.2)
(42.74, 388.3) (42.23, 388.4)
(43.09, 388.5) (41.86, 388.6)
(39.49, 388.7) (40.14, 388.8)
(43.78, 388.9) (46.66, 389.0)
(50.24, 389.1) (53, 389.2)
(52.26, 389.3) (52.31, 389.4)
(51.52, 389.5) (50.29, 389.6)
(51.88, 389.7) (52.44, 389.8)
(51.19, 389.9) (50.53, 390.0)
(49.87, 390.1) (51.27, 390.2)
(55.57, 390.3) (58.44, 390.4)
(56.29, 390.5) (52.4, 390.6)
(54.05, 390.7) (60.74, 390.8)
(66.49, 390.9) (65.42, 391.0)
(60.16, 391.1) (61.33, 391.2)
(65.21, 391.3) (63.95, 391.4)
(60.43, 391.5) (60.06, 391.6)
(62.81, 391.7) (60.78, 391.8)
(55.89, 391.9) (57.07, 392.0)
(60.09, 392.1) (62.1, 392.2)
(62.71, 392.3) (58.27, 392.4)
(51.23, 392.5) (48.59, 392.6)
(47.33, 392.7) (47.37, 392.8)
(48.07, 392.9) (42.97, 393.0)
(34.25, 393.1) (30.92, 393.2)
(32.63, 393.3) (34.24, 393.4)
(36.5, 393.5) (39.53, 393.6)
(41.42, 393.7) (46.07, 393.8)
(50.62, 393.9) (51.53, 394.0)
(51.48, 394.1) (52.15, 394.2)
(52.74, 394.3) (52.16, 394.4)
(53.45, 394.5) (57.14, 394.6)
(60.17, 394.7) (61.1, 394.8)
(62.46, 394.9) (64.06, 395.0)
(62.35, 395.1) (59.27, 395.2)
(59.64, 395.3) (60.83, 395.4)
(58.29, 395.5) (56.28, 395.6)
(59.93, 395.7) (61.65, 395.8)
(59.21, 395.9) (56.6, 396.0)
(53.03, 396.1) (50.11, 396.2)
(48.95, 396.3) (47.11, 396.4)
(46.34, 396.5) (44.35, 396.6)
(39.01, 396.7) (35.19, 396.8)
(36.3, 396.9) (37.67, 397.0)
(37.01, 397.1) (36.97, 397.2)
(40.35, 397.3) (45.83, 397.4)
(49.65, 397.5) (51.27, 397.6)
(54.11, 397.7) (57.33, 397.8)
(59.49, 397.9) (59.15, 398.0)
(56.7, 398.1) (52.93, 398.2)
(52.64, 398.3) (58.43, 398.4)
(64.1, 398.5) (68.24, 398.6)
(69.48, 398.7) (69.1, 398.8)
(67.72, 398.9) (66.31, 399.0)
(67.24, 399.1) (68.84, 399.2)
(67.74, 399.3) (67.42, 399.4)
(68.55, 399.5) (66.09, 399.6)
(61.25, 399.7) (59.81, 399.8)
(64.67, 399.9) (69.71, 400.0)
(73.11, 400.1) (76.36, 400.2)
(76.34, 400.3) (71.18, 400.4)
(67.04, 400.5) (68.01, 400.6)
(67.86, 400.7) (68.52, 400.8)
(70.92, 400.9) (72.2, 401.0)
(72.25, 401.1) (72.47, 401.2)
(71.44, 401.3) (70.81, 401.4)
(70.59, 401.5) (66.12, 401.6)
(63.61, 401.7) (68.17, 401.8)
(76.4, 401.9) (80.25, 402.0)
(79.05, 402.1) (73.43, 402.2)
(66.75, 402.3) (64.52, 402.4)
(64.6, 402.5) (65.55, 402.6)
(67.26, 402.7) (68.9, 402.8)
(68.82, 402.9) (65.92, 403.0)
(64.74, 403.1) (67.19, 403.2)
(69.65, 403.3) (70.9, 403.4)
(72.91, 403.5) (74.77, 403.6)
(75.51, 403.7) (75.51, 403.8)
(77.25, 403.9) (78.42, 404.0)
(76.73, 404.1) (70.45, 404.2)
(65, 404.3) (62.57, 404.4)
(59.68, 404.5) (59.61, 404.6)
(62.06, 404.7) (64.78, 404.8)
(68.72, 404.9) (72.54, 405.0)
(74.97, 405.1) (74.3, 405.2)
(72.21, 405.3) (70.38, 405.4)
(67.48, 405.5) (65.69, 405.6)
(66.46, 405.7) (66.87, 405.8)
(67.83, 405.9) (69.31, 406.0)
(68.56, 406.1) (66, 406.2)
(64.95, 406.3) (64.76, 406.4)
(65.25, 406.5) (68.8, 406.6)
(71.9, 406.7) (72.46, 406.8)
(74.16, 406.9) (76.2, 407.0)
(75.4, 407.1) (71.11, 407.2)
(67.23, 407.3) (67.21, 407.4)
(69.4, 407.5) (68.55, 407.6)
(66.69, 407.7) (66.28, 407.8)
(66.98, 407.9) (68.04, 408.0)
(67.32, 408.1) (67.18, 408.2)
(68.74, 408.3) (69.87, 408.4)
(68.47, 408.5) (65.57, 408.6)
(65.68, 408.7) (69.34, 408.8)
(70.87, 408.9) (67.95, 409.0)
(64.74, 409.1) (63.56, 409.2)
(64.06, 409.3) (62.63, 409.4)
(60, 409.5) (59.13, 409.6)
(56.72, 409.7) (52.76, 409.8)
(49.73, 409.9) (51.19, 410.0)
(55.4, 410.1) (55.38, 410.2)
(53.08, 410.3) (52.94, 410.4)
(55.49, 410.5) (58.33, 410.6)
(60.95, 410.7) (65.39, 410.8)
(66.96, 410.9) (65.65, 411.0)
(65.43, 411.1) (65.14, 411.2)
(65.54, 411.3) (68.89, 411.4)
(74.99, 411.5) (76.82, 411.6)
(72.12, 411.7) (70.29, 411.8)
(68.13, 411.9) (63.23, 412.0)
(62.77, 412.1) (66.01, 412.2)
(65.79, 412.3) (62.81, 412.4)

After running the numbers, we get 1.4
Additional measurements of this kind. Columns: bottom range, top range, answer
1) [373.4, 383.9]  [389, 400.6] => 1.27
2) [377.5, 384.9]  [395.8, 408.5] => 1.47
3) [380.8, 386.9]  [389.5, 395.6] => 1.11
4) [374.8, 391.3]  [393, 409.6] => 1.37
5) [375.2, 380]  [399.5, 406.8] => 1.61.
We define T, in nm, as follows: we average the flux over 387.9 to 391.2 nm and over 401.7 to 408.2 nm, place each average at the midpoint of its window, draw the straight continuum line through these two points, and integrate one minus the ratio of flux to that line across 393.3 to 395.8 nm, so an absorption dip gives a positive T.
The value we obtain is 0.16 nm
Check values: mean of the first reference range 50.6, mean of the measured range 53.2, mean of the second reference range 69.3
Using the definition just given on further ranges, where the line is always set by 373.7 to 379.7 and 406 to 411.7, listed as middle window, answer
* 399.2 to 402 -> -0.40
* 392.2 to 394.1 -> 0.38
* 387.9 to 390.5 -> 0.30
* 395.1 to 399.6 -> 0.28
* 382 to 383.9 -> 0.34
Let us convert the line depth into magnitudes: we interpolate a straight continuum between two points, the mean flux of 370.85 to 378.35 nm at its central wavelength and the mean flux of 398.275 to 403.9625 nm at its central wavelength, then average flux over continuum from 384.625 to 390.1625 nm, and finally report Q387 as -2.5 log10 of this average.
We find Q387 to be 0.16 mag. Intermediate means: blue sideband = 52.7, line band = 52.5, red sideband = 69.1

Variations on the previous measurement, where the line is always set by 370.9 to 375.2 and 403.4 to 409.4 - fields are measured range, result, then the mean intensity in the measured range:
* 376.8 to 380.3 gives 0.137 mag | 50.6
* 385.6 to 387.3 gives 0.009 mag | 60.2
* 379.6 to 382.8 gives 0.151 mag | 50.9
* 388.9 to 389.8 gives 0.216 mag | 50.7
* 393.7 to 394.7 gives 0.227 mag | 51.8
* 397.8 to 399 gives 0.067 mag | 61.6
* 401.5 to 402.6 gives -0.048 mag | 70.1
